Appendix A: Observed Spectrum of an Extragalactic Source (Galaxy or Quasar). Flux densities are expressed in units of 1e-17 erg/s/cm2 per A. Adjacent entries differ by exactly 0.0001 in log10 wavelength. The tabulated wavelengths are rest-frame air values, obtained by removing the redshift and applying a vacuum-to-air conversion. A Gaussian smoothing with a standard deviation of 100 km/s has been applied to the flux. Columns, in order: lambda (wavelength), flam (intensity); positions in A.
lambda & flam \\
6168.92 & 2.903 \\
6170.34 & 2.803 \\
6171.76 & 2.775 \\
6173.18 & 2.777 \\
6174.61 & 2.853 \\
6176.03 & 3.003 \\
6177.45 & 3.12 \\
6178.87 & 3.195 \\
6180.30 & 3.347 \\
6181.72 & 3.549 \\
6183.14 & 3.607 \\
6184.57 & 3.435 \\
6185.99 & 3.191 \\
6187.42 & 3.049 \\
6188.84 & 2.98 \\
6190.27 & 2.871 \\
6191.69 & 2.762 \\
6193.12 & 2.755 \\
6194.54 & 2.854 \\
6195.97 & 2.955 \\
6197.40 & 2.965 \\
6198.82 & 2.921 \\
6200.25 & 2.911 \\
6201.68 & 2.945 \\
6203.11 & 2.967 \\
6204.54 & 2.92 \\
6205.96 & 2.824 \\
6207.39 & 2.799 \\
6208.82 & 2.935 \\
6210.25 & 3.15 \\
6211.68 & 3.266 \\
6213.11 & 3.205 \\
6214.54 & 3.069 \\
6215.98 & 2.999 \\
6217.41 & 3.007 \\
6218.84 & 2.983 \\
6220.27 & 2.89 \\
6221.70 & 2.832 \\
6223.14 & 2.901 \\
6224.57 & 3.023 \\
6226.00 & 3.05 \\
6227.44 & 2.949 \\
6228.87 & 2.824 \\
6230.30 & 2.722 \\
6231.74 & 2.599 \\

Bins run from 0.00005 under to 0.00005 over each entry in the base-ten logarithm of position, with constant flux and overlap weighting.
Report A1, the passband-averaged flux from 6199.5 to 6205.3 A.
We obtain 2.94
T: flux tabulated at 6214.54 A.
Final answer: 3.069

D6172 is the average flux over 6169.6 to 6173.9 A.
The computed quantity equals 2.78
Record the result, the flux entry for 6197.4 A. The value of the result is 2.965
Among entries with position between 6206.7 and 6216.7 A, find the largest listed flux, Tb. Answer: 3.266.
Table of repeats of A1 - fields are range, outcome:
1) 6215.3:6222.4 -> 2.95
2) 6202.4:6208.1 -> 2.88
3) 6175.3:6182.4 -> 3.24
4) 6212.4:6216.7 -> 3.09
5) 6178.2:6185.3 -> 3.43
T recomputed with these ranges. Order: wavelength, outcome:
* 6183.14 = 3.607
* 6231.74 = 2.599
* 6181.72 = 3.549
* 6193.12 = 2.755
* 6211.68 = 3.266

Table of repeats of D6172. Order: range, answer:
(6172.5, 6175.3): 2.81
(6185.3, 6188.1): 3.11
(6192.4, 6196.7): 2.85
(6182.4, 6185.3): 3.52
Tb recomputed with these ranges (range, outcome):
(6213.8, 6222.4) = 3.069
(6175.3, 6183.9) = 3.607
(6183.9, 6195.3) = 3.435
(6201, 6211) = 3.15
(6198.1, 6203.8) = 2.967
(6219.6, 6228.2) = 3.05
